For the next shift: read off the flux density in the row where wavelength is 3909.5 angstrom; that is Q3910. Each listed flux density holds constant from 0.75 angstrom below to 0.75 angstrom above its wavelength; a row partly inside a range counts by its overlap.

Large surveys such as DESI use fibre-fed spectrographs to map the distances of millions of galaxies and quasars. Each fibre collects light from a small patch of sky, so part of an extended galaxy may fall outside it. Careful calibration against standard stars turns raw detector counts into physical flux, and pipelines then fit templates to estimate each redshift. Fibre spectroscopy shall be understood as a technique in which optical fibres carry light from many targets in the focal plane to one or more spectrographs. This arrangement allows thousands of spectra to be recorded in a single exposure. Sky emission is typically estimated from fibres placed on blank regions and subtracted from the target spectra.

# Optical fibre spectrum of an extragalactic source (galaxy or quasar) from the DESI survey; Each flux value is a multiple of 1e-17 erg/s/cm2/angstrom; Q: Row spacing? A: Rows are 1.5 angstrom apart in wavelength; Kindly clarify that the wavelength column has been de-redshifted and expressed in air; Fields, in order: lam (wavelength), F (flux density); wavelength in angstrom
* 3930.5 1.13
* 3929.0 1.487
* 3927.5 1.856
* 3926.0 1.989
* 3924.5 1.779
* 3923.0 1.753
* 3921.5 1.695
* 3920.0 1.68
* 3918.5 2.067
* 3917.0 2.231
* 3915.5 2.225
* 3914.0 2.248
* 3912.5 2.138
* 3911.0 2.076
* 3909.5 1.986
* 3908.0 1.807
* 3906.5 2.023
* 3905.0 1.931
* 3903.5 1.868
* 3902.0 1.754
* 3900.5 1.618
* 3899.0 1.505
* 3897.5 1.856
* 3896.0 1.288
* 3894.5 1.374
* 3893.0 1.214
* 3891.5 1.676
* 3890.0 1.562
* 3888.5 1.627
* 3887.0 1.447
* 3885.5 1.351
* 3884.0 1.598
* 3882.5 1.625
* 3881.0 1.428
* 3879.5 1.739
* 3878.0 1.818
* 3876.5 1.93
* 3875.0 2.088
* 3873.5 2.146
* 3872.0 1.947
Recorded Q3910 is 1.986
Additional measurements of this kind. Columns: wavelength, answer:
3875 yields 2.088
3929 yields 1.487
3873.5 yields 2.146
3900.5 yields 1.618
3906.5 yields 2.023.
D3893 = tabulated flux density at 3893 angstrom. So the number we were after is 1.214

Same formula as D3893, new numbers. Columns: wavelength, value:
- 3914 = 2.248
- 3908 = 1.807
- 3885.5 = 1.351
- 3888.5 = 1.627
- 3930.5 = 1.13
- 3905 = 1.931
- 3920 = 1.68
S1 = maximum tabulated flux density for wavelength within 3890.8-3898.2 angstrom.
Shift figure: 1.856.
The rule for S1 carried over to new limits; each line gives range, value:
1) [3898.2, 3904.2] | 1.868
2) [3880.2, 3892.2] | 1.676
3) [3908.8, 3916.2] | 2.248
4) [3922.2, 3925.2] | 1.779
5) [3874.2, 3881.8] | 2.088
